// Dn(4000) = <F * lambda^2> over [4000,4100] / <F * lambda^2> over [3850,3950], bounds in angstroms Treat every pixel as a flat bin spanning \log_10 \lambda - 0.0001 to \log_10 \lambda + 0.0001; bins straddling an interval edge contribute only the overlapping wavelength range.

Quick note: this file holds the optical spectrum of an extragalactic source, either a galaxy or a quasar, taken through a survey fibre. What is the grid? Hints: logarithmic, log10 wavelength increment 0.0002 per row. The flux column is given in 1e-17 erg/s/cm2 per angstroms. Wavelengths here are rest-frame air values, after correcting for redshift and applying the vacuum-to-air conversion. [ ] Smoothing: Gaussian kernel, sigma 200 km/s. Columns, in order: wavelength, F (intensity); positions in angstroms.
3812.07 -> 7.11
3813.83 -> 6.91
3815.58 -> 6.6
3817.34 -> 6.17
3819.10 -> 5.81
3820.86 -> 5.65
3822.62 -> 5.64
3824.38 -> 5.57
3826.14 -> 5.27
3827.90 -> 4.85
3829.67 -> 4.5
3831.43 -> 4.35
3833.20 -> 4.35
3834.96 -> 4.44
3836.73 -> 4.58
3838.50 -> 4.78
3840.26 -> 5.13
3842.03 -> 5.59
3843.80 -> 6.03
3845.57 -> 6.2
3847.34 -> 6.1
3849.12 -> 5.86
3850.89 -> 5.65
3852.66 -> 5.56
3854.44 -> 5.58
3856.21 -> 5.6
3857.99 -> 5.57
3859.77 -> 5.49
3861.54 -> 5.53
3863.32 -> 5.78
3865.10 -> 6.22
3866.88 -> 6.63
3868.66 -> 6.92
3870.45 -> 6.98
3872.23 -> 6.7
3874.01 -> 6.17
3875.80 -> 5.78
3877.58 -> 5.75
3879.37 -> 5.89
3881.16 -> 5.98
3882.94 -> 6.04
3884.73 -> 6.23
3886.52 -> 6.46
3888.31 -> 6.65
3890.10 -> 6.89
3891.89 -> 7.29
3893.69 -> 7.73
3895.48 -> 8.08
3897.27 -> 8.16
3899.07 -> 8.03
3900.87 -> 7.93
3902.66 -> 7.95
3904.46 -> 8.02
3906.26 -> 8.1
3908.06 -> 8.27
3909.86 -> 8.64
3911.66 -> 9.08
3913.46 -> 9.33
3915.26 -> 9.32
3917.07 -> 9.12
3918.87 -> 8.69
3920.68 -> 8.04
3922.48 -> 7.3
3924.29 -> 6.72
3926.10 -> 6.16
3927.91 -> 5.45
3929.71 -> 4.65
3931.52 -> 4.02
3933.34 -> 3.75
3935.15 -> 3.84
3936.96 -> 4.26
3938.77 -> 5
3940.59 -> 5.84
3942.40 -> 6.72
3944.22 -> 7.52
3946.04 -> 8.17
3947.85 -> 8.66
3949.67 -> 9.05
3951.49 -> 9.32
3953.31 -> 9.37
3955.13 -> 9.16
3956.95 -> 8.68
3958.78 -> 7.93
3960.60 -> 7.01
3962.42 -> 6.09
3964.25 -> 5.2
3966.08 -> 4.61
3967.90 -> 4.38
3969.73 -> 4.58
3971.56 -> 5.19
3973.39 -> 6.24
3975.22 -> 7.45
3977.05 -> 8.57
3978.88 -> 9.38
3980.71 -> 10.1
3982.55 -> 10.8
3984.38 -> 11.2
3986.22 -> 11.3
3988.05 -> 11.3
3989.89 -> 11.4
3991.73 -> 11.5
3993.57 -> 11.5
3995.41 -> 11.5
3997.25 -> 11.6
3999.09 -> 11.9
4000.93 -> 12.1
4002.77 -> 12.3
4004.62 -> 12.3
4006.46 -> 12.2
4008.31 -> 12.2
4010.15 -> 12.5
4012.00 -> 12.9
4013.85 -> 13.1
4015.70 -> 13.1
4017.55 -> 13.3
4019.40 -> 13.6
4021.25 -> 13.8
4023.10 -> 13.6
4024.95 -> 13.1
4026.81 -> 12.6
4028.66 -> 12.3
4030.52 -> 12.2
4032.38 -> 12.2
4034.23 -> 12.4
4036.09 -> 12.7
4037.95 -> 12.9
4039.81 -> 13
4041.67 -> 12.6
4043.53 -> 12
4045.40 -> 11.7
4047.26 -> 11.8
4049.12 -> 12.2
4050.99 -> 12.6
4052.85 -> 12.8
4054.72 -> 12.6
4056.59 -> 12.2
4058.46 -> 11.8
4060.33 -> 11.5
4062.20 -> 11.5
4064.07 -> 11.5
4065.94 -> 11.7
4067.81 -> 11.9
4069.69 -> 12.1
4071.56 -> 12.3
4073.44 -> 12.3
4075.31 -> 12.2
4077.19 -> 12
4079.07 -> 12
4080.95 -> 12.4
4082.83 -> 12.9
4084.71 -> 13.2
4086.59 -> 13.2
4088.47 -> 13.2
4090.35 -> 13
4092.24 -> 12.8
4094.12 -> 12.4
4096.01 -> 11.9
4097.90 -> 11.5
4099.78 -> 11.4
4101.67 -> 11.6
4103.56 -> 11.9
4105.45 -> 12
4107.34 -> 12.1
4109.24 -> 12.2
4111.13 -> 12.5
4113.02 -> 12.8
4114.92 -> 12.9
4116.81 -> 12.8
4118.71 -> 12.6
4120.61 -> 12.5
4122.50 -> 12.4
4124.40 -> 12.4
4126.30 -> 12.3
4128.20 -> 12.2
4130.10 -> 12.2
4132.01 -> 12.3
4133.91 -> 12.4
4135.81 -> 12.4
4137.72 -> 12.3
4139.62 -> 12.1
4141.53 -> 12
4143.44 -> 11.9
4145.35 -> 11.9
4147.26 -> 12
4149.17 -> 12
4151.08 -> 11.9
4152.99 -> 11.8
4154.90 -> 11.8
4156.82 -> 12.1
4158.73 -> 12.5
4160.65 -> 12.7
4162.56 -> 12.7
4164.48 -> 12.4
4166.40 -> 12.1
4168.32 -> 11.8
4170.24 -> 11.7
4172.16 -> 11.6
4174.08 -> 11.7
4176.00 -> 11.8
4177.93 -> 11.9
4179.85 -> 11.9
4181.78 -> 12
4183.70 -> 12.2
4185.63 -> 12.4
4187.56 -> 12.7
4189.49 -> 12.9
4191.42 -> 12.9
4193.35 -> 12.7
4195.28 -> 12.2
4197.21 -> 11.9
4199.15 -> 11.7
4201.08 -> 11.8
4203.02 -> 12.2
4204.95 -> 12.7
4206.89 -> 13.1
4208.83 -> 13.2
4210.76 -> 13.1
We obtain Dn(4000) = 1.98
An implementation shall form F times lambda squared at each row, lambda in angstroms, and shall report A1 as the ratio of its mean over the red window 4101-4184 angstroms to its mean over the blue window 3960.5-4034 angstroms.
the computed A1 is 1.23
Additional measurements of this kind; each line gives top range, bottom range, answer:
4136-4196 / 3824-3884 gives 2.52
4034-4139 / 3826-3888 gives 2.43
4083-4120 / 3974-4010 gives 1.18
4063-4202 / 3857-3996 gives 1.82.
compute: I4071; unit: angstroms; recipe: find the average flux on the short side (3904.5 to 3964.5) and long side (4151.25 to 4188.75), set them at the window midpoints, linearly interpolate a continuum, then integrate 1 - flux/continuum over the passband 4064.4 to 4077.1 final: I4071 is -2.5 angstroms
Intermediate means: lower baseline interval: 7.26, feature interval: 12.1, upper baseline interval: 12.1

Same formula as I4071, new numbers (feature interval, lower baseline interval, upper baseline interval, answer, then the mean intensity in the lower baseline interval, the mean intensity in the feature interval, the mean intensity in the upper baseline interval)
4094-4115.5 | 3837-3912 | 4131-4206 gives -2.2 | 6.57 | 12.1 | 12.2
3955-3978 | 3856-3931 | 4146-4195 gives 5.3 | 7.03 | 6.46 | 12.2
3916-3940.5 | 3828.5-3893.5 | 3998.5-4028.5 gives 8.0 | 5.83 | 5.94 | 12.8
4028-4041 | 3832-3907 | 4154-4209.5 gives -4.3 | 6.29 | 12.5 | 12.2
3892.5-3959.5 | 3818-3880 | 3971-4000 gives 5.2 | 5.62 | 7.46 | 10.1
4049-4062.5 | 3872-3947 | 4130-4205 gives -3.2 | 6.9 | 12.2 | 12.1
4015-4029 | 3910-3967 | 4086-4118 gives -5.0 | 7.05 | 13.2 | 12.4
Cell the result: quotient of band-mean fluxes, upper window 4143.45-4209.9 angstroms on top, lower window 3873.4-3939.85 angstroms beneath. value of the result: 1.77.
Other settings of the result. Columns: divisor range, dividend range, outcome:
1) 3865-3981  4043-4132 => 1.74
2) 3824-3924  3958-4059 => 1.67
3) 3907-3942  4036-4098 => 1.83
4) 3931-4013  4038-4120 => 1.41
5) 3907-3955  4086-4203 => 1.70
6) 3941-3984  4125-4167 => 1.60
